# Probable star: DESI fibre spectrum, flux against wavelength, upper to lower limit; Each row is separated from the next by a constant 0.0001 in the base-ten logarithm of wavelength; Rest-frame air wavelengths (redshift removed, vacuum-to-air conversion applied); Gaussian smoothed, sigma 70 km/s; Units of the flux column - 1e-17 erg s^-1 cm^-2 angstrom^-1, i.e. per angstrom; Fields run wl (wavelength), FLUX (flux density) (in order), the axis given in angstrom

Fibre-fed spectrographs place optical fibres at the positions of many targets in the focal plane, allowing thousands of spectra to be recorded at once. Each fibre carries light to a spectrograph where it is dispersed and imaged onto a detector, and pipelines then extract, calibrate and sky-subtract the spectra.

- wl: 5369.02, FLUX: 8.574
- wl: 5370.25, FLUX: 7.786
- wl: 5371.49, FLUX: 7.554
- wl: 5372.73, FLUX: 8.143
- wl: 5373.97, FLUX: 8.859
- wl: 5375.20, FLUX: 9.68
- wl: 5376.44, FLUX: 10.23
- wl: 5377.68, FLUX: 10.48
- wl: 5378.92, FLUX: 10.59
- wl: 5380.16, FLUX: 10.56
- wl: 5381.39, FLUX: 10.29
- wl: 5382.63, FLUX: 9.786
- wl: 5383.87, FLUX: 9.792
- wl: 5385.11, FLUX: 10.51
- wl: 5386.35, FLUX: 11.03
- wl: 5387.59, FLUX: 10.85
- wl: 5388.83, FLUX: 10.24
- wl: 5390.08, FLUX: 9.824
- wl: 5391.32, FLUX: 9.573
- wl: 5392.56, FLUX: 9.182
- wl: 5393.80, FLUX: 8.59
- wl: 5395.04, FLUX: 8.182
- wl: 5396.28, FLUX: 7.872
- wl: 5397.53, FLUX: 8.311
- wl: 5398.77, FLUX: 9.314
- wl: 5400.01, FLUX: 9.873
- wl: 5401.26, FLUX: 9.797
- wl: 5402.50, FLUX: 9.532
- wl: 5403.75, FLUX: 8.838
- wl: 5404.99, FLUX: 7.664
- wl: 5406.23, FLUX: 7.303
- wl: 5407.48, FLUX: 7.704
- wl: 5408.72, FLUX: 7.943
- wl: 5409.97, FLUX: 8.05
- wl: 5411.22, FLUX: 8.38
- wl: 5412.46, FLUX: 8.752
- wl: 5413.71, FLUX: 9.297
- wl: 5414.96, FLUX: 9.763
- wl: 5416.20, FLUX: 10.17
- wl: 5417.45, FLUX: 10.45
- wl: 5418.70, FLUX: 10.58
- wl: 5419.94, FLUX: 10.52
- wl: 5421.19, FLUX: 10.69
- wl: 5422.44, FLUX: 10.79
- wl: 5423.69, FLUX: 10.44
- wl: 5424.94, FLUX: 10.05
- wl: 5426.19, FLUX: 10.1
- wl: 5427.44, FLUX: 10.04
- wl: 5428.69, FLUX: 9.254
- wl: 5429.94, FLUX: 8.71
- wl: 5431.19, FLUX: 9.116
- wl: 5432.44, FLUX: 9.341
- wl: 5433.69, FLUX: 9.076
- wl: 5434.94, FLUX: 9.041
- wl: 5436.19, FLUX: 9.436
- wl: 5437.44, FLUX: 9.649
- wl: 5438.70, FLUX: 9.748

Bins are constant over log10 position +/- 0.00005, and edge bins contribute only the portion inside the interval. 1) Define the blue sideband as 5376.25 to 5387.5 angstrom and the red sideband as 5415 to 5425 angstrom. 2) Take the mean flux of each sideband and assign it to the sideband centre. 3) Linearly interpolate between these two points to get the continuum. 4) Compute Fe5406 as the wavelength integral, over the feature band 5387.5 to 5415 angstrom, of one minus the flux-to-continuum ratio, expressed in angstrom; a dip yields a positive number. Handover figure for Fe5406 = 4.15 angstrom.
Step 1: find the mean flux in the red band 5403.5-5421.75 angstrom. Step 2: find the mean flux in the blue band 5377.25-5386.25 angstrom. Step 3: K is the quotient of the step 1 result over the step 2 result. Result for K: 0.9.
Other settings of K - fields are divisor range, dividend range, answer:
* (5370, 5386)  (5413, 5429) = 1.06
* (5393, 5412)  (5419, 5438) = 1.15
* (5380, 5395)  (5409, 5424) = 0.98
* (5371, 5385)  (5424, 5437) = 0.98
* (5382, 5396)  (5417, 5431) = 1.04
